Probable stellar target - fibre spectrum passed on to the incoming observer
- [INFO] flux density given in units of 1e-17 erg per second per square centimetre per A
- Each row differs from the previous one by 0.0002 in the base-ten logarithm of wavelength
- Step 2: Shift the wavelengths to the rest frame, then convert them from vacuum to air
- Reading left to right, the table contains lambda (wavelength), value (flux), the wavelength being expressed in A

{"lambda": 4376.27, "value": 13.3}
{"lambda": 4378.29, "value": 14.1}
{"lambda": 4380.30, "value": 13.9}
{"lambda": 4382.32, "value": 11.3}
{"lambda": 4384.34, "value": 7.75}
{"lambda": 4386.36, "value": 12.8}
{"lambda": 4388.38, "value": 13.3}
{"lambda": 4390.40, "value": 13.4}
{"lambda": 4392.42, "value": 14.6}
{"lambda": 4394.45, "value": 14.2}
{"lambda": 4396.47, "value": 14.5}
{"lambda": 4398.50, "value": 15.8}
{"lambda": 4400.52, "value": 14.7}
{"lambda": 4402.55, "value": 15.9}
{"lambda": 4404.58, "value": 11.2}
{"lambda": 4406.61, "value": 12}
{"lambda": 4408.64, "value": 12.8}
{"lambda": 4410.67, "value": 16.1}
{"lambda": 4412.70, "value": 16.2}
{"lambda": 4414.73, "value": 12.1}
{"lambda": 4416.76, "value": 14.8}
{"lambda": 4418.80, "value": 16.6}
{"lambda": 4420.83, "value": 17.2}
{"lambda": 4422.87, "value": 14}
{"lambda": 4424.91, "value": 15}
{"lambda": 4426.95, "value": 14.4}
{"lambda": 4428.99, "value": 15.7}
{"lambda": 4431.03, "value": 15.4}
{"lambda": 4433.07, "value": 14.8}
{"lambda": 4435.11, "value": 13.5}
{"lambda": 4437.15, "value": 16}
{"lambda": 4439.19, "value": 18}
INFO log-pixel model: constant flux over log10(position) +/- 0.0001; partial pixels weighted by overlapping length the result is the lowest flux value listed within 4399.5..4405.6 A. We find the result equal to 11.2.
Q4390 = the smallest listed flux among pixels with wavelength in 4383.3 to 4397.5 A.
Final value 7.75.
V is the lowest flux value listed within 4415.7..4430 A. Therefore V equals 14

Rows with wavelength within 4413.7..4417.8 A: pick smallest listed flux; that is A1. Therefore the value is 12.1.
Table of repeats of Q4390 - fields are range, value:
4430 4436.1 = 13.5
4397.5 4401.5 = 14.7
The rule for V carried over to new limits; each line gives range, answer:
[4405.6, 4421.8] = 12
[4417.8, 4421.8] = 16.6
